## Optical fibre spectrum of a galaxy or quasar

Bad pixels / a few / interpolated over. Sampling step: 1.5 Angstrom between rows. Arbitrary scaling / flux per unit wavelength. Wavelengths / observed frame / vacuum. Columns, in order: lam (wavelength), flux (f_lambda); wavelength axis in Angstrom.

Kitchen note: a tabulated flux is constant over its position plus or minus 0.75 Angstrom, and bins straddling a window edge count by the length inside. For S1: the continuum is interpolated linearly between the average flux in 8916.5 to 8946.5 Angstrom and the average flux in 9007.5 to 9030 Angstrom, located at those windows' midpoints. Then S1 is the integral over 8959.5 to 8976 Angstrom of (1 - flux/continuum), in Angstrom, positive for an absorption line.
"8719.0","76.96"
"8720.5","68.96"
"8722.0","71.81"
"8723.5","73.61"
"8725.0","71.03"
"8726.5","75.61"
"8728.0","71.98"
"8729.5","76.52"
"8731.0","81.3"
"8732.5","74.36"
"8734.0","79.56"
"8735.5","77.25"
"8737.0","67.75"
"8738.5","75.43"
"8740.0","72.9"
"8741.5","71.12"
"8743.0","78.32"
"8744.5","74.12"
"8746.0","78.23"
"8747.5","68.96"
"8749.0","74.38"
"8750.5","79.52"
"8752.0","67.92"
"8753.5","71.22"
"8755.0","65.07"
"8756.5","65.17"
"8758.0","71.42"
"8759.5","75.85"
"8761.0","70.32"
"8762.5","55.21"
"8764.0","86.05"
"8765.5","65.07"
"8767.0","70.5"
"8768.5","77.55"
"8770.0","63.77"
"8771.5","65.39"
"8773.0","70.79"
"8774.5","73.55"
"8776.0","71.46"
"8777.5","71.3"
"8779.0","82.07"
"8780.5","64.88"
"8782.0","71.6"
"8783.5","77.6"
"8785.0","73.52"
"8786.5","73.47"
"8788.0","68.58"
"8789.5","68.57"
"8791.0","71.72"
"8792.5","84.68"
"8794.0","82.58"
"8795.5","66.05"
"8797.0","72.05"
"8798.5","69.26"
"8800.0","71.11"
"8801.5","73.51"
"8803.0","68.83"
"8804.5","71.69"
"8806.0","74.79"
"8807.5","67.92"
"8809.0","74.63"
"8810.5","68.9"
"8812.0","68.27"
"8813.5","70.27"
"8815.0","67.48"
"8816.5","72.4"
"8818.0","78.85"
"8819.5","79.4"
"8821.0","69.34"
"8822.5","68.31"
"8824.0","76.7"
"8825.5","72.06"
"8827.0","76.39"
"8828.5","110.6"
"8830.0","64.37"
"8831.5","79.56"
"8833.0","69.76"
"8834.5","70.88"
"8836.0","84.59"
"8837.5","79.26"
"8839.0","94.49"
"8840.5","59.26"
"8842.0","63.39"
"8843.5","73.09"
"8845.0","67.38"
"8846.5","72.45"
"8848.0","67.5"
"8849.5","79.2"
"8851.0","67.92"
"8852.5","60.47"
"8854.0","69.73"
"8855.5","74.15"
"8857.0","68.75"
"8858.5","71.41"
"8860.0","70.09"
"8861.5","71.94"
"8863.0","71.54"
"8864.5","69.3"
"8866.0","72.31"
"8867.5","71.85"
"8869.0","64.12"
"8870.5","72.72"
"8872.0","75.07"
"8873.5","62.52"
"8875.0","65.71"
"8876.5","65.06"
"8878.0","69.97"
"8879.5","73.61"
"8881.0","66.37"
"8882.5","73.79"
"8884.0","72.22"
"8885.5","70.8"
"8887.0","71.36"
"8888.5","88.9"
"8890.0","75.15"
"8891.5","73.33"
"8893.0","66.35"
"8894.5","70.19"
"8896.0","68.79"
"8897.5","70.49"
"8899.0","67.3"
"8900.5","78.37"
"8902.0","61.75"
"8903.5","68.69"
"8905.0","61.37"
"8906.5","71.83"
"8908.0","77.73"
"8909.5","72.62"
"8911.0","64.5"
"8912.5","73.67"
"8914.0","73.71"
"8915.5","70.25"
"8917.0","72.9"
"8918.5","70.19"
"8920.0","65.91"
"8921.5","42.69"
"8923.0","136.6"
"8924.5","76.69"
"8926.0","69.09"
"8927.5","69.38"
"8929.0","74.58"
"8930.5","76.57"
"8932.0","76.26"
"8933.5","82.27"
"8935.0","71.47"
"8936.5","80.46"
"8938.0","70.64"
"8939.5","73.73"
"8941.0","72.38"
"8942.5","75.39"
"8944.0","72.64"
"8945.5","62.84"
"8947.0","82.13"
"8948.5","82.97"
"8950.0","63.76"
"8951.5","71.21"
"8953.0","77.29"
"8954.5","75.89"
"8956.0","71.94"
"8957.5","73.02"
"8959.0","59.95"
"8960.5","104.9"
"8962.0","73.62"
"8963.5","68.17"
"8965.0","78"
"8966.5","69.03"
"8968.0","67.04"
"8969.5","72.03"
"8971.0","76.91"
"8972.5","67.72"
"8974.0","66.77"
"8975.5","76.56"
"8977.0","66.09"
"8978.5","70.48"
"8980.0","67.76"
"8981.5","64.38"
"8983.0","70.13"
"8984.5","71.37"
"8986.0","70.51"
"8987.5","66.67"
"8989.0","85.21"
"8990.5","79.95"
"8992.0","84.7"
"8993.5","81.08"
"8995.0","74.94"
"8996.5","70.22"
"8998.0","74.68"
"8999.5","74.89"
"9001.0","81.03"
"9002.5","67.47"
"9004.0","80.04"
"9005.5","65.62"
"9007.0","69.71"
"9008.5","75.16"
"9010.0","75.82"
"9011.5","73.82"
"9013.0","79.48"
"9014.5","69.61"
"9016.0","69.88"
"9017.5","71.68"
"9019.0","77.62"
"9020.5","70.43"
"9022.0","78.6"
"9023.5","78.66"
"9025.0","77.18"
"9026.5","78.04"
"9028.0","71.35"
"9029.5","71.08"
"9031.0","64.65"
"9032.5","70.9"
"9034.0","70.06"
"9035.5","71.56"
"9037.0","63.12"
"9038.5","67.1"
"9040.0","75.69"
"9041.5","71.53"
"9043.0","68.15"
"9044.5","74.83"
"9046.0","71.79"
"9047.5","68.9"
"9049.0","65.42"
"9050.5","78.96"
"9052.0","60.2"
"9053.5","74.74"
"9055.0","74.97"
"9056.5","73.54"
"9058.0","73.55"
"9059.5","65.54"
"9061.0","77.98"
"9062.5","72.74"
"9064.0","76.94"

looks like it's 0.1 Angstrom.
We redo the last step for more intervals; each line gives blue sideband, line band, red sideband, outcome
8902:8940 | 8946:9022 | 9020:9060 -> -1.2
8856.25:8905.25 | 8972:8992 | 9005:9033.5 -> 0.2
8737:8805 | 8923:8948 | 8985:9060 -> -1.2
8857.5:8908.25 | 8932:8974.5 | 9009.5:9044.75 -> -1.4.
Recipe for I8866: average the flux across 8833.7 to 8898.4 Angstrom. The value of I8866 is 71.3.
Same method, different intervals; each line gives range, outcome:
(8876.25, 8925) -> 72.3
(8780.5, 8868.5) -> 72.8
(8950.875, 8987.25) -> 72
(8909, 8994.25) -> 73.8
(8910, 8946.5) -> 74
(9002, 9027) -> 74.1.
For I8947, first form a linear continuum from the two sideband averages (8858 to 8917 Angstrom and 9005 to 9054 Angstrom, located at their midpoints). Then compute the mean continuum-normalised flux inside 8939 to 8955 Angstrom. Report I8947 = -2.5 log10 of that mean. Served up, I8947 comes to -0.04 mag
